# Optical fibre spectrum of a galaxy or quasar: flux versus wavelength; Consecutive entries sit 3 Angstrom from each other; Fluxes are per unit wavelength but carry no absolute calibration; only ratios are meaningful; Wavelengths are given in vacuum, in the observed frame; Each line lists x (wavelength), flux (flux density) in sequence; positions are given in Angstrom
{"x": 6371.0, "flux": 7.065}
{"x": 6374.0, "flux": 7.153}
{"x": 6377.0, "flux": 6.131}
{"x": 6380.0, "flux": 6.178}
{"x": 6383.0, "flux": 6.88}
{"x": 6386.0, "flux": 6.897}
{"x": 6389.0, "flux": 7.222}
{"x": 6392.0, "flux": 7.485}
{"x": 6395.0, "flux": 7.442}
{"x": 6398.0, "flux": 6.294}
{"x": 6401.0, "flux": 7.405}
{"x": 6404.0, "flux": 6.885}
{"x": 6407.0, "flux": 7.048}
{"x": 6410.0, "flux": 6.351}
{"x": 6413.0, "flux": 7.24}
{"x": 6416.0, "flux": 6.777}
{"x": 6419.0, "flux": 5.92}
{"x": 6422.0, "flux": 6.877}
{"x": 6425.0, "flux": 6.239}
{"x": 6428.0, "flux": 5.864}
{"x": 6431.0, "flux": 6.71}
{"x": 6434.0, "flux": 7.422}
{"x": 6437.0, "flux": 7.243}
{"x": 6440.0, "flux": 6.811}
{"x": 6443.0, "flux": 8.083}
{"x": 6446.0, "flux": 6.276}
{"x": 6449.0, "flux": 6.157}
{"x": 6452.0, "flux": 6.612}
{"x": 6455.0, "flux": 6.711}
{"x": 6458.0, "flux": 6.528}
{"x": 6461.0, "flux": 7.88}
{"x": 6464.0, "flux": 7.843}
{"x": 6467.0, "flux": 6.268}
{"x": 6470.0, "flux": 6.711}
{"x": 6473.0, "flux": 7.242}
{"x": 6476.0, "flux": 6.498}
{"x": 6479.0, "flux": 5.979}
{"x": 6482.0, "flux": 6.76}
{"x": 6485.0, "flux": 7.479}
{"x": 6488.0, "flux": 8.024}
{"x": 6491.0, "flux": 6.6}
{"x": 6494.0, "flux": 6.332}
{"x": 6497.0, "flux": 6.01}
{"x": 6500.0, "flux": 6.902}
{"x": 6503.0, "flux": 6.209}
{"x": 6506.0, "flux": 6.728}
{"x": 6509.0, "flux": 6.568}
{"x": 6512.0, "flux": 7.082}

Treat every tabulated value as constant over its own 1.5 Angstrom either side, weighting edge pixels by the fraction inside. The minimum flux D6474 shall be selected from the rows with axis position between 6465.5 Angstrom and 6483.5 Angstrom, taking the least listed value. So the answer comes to 5.979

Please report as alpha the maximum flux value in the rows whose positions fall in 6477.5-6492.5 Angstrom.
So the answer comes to 8.024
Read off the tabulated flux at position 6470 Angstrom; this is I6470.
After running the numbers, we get 6.711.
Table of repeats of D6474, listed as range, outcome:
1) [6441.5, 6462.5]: 6.157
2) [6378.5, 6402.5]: 6.178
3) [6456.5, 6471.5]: 6.268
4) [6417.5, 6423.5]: 5.92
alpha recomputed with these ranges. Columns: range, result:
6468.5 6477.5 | 7.242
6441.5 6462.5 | 8.083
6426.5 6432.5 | 6.71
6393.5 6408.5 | 7.442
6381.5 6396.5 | 7.485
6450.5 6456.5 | 6.711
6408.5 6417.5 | 7.24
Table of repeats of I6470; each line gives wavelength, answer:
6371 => 7.065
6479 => 5.979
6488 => 8.024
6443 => 8.083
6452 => 6.612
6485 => 7.479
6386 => 6.897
